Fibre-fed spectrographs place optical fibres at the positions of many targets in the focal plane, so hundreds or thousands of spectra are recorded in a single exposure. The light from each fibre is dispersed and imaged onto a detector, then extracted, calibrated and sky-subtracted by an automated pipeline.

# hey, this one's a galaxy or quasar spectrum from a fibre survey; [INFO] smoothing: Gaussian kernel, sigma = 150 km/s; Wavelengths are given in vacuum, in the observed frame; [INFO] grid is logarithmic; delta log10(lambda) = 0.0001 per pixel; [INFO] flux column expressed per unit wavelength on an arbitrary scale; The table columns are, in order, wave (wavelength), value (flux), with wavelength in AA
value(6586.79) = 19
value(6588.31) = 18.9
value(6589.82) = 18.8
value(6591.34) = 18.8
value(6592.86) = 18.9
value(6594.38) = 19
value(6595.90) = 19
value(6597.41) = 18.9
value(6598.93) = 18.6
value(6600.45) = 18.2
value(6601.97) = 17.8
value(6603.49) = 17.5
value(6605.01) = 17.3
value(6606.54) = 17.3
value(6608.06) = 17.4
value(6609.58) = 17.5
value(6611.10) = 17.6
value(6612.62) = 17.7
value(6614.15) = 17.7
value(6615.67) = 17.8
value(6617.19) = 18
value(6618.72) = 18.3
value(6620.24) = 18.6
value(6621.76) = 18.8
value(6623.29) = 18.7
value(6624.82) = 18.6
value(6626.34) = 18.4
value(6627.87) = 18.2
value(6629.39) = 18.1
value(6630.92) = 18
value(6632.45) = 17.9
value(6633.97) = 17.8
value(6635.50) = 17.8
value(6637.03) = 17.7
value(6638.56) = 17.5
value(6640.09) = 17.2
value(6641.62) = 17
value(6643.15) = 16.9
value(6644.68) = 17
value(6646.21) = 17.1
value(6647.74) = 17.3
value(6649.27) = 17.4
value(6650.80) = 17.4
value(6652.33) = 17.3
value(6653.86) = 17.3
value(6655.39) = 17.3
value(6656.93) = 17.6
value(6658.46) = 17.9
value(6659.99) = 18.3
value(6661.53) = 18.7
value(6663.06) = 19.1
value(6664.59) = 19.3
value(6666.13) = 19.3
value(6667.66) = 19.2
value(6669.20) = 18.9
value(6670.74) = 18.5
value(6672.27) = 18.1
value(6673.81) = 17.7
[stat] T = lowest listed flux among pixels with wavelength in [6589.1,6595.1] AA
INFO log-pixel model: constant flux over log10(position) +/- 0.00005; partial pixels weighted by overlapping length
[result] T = 18.8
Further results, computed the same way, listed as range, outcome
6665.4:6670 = 18.9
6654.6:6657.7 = 17.3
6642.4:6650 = 16.9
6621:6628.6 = 18.2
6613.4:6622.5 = 17.7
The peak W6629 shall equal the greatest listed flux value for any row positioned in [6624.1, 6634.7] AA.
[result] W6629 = 18.6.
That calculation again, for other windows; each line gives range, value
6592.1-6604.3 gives 19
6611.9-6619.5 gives 18.3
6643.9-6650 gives 17.4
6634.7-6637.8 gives 17.8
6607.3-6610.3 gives 17.5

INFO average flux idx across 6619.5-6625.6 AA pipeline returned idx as 18.7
